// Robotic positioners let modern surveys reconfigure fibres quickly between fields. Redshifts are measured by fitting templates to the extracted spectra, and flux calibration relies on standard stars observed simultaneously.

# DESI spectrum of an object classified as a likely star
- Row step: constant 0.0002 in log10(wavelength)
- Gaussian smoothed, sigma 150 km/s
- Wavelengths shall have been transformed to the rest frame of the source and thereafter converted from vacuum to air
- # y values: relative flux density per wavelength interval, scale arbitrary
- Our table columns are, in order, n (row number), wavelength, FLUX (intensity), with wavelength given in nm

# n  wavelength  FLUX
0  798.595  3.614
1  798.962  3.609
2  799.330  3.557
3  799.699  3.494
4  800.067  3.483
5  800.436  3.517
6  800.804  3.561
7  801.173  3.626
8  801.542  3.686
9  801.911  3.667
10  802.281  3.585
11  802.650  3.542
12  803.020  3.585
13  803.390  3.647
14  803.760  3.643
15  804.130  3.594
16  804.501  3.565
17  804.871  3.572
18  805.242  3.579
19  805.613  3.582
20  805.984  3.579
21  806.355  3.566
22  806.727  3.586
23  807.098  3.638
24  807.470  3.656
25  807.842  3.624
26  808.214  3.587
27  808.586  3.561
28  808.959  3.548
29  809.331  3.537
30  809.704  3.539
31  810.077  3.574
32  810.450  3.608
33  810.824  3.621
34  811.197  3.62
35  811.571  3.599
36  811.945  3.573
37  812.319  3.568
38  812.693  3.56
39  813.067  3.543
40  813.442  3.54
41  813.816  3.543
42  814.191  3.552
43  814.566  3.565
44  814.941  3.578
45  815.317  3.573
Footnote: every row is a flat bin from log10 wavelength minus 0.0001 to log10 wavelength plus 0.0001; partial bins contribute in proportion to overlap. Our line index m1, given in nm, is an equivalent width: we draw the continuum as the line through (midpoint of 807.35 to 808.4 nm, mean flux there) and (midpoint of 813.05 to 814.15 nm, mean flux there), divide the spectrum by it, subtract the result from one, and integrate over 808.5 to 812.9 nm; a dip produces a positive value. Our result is 0.01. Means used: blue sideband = 3.62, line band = 3.58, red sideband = 3.54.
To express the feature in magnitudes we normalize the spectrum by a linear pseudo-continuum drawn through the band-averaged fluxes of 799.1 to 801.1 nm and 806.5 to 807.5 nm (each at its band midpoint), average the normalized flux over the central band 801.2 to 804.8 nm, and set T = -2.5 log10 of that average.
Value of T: -0.01 mag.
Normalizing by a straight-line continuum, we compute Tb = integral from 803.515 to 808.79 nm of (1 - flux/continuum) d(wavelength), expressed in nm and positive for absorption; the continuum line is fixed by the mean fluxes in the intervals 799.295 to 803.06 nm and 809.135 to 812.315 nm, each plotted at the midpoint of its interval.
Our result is -0.03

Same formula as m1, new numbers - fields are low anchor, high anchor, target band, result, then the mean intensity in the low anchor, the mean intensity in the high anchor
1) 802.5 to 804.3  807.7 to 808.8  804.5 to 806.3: 0.01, 3.6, 3.59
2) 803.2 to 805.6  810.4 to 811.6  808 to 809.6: 0.02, 3.6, 3.61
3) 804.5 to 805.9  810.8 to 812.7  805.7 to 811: -0.01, 3.58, 3.59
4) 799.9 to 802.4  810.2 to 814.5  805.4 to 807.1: 0.00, 3.59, 3.57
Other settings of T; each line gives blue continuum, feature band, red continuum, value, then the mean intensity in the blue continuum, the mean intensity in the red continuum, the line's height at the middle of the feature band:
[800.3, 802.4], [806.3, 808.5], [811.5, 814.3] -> -0.008 mag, 3.61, 3.56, 3.58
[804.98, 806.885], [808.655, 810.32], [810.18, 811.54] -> 0.015 mag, 3.58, 3.61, 3.6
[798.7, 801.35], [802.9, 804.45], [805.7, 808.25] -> -0.010 mag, 3.55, 3.61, 3.58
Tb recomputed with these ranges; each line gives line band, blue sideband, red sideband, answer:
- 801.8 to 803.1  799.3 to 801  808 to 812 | -0.021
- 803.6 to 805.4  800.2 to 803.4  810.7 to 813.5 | 0.001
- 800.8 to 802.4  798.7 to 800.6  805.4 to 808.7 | -0.037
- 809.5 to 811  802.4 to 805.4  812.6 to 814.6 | -0.009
